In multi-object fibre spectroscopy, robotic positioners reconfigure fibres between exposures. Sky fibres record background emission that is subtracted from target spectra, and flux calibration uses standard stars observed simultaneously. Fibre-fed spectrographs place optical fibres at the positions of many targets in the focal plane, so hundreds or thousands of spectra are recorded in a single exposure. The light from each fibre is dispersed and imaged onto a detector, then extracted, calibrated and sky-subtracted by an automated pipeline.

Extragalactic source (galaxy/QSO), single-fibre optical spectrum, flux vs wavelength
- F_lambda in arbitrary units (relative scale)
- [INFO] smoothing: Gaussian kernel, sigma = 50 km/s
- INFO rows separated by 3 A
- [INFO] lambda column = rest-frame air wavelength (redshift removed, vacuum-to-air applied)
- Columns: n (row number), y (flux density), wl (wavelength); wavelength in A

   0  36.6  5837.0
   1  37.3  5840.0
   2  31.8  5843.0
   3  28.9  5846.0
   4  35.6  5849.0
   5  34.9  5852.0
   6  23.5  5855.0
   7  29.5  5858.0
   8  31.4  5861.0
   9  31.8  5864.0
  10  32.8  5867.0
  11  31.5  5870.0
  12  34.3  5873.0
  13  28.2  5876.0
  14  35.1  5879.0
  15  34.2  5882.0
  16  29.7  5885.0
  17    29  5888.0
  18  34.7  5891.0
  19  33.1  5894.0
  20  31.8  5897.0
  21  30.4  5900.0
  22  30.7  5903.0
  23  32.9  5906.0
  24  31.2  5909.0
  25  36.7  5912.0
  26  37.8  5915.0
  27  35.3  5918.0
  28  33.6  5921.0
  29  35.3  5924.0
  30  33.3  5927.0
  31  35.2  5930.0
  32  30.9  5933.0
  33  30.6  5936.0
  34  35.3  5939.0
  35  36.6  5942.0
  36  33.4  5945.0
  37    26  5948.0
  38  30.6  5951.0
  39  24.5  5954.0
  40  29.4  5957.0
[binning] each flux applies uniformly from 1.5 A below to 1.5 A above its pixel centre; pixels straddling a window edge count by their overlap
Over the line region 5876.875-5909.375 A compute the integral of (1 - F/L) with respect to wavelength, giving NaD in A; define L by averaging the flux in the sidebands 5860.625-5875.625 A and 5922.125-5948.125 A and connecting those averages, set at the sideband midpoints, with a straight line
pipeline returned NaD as 0.5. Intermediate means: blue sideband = 32.1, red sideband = 33.3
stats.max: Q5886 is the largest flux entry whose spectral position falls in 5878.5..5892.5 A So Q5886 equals 35.1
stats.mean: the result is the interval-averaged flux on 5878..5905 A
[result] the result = 32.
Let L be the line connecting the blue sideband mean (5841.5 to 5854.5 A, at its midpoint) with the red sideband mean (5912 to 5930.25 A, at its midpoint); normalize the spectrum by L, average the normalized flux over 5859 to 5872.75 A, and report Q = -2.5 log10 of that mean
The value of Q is 0.03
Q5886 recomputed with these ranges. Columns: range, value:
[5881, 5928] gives 37.8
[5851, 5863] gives 34.9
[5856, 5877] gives 34.3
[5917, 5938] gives 35.3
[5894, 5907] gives 33.1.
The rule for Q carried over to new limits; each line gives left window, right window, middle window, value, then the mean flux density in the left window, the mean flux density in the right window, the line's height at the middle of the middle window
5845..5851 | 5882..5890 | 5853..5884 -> 0.010 mag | 32.8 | 30.6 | 31.6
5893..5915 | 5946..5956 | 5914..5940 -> -0.131 mag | 32.8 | 27.5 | 30.2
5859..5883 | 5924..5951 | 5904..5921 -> -0.065 mag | 32.3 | 32.7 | 32.6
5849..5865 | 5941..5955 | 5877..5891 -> -0.056 mag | 30.7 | 30.2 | 30.5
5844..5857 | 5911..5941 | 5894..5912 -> 0.043 mag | 30.7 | 34.4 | 33.3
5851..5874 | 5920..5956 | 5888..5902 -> -0.020 mag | 31.1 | 32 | 31.5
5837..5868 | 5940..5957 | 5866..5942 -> -0.066 mag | 32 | 30.3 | 31.1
